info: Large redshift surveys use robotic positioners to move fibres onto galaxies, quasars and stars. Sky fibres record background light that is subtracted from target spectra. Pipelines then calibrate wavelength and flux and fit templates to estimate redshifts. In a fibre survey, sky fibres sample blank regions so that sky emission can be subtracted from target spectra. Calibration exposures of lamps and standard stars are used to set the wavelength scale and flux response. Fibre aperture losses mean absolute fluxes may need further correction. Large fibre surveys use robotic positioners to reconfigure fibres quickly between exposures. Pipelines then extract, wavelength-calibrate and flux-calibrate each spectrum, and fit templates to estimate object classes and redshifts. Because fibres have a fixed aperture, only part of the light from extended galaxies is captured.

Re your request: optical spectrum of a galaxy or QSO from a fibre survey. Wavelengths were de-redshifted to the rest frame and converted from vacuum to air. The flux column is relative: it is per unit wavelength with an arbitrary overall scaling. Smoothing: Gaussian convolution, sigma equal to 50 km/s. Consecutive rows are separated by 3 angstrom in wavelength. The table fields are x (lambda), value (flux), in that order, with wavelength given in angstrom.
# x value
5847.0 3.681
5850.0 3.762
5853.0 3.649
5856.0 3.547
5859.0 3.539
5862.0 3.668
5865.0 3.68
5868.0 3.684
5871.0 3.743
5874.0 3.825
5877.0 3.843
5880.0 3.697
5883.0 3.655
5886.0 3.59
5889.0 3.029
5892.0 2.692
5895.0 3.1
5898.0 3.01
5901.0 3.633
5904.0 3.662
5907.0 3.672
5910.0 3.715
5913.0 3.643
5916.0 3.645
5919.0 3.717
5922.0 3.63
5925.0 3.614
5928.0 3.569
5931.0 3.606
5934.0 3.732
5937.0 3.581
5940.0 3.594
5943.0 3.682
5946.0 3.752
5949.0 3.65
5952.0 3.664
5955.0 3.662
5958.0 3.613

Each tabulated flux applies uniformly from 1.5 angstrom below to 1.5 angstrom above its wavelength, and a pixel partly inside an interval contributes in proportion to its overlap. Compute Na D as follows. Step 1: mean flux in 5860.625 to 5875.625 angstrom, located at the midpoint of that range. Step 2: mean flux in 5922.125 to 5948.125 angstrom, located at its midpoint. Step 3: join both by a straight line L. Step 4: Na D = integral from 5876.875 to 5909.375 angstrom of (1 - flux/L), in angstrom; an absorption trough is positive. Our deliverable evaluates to 2.5 angstrom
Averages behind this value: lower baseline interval 3.72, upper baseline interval 3.64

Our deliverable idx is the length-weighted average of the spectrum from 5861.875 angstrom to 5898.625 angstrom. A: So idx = 3.48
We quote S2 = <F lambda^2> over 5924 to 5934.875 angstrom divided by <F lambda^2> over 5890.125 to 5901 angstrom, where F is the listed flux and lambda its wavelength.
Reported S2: 1.2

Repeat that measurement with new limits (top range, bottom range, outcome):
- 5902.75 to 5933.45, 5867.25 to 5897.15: 1.06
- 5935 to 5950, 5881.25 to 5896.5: 1.16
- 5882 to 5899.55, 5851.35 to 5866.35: 0.88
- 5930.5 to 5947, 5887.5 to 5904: 1.18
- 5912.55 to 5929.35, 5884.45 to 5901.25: 1.17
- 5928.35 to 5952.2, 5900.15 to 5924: 1.01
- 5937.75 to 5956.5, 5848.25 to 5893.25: 1.05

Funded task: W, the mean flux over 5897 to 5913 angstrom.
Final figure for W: 3.56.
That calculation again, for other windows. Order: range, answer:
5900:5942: 3.64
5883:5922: 3.44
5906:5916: 3.67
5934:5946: 3.65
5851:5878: 3.68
